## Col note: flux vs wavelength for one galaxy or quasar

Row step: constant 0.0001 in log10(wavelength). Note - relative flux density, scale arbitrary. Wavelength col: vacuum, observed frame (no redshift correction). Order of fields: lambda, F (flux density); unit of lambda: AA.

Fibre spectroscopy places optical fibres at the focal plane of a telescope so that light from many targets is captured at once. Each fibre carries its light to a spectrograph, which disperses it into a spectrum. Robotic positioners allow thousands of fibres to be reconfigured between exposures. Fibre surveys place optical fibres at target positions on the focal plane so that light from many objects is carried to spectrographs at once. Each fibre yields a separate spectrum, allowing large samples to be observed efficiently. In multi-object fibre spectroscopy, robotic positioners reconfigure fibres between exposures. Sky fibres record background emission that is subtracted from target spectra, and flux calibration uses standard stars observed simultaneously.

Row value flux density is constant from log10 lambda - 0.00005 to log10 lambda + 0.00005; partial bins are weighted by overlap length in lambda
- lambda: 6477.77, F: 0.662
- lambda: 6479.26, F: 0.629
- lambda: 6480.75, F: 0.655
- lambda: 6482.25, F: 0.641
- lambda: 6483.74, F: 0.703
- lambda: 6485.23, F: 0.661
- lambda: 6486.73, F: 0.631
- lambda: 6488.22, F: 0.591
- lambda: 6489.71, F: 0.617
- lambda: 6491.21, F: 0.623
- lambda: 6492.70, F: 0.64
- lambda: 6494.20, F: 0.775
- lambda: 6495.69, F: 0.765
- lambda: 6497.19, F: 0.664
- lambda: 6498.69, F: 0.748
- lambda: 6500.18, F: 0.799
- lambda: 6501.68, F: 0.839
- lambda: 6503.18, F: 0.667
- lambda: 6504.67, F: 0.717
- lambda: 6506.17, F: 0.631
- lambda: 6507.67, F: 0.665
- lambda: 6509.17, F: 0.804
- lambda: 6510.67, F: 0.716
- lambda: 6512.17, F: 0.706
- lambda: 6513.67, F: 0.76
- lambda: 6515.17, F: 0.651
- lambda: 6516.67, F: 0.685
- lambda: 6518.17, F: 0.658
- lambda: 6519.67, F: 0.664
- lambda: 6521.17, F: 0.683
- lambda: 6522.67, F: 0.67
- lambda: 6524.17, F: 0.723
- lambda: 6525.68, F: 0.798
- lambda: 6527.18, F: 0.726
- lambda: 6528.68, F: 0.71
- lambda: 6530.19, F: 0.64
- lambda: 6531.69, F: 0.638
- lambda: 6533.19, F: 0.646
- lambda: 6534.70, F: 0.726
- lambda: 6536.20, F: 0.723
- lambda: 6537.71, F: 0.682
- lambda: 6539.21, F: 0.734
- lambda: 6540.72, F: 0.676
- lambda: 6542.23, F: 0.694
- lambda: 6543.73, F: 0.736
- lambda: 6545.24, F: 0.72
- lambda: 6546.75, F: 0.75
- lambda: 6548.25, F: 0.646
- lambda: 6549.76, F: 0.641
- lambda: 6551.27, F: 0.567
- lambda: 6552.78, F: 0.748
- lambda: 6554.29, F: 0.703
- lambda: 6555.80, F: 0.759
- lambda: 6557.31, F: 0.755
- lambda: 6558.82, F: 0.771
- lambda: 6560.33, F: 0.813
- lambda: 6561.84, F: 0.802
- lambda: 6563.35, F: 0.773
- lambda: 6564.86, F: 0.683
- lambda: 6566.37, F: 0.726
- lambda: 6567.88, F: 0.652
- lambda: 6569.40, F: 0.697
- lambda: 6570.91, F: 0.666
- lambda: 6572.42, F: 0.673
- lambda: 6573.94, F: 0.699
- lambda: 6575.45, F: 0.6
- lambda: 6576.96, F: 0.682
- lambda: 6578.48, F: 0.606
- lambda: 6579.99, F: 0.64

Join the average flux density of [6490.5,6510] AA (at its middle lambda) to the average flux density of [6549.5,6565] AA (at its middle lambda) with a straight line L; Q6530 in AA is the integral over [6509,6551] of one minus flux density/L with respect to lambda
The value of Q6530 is 1.7 AA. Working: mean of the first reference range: 0.718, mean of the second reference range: 0.733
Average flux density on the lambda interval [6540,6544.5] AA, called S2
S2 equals 0.702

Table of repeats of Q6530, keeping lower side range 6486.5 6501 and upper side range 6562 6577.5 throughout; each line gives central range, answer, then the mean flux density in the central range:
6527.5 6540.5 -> 0.0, 0.688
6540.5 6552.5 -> 0.1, 0.682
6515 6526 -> 0.0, 0.689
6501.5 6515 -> -0.5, 0.715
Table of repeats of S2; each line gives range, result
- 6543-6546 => 0.727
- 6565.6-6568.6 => 0.69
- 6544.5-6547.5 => 0.735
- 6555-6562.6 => 0.78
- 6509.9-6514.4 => 0.727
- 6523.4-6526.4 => 0.758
